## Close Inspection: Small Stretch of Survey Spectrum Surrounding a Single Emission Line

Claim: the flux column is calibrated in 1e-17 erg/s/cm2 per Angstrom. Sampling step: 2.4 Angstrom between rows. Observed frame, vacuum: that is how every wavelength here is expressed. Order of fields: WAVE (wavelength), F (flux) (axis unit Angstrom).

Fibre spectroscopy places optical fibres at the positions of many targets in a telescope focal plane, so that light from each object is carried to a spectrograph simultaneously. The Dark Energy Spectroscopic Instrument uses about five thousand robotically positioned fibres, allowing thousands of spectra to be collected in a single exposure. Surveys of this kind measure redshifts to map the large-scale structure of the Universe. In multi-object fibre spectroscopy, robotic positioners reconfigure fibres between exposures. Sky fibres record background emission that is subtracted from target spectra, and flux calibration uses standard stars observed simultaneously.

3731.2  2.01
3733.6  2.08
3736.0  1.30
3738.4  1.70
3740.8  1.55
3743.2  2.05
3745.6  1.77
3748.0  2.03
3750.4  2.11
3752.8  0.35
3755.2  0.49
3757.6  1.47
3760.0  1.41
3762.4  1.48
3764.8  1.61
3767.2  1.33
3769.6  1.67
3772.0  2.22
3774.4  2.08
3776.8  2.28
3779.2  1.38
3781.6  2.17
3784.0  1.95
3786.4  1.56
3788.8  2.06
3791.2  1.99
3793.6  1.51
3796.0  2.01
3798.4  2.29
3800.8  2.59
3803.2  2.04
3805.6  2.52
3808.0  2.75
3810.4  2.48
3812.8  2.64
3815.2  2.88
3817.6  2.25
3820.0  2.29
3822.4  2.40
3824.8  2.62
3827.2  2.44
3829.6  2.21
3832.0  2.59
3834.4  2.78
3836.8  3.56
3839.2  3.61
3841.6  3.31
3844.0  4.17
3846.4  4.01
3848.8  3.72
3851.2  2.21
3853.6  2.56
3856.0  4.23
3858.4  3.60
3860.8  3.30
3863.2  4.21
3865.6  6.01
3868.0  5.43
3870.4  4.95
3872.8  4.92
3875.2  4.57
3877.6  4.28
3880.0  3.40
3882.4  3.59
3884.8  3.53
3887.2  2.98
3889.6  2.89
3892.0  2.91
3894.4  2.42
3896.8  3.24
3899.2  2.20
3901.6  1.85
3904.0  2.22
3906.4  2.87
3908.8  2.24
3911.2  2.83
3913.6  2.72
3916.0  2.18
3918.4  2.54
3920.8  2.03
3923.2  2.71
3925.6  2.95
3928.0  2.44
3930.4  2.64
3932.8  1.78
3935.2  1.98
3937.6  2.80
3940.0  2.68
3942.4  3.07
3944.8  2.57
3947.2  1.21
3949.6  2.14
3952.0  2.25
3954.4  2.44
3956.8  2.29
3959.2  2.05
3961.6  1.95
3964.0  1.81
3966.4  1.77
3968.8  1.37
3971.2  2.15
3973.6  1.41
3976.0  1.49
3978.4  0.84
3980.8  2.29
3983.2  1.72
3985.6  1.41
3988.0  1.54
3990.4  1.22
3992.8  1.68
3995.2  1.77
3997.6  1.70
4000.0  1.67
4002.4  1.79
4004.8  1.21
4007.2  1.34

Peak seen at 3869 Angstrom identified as Lyman alpha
